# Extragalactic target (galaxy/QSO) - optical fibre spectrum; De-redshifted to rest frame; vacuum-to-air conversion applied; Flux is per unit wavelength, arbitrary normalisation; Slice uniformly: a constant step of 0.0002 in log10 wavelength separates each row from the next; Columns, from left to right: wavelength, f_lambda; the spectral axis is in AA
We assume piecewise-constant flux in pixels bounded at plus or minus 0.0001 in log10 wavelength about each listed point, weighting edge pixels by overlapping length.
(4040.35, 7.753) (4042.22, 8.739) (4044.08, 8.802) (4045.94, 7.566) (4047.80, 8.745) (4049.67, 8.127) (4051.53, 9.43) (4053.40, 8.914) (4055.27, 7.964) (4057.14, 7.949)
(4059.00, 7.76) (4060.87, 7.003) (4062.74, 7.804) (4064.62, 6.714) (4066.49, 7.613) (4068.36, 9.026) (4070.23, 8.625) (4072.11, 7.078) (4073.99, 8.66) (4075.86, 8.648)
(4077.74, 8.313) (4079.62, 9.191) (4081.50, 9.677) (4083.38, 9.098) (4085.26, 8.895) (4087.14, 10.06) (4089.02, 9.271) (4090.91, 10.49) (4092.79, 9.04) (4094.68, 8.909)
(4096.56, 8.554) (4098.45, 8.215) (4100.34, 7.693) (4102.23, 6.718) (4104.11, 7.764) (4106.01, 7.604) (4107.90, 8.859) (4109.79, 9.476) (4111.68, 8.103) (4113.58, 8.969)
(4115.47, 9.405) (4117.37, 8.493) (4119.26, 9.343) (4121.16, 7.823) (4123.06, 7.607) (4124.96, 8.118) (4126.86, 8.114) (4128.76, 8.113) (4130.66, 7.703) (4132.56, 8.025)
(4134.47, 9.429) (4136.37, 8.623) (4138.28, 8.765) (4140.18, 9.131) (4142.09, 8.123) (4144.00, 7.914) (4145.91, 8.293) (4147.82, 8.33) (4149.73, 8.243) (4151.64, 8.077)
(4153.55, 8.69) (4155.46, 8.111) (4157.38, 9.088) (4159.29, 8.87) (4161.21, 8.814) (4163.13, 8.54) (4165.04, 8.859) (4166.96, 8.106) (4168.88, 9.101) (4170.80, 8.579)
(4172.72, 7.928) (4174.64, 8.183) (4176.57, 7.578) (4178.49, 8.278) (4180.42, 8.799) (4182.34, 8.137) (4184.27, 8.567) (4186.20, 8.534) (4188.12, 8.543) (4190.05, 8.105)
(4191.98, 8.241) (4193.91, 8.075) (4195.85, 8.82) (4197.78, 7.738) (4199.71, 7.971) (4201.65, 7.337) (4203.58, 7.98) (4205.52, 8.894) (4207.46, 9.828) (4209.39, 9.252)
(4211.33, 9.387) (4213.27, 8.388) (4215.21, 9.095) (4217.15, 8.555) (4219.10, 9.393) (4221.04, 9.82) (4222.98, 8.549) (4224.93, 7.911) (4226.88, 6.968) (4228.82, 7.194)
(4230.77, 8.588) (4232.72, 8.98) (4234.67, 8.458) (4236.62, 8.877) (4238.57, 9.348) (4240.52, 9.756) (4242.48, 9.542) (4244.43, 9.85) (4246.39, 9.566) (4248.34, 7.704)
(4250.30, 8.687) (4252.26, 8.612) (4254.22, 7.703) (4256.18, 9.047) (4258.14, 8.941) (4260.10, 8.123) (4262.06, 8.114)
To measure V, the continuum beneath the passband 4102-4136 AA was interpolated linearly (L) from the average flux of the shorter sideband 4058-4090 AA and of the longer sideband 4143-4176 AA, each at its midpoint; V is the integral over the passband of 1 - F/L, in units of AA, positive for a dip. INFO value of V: 0.4 AA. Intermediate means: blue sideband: 8.44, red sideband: 8.44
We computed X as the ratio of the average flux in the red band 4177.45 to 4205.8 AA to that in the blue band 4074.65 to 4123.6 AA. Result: 0.9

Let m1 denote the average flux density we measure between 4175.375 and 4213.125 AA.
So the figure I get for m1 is 8.42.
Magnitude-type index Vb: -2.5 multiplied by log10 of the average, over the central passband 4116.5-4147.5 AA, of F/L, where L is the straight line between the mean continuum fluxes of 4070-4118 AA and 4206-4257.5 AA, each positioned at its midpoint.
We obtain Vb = 0.05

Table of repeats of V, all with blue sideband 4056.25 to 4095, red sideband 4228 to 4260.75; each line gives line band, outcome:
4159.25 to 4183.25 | 0.7 AA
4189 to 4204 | 1.2 AA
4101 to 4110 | 0.7 AA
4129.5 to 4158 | 0.7 AA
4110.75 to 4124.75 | 0.2 AA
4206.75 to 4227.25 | -0.3 AA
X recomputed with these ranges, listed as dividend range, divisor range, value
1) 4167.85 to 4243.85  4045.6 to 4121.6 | 1.01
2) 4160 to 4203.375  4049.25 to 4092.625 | 0.97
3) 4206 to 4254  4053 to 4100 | 1.04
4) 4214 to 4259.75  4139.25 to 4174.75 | 1.03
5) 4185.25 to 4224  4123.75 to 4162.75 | 1.02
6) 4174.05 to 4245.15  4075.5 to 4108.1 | 0.98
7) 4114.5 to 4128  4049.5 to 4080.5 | 1.03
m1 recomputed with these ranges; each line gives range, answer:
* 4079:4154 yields 8.57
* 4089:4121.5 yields 8.59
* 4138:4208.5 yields 8.41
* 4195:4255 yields 8.67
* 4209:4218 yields 8.92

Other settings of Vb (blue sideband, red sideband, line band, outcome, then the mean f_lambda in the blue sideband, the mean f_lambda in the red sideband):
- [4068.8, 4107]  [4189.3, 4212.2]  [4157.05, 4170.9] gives -0.03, 8.63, 8.47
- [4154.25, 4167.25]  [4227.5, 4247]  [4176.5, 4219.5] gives 0.04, 8.66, 8.97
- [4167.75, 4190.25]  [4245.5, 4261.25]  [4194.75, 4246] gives -0.03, 8.37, 8.54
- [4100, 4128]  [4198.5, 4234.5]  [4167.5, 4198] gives 0.02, 8.29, 8.55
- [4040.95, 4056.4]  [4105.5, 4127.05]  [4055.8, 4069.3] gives 0.11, 8.51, 8.52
